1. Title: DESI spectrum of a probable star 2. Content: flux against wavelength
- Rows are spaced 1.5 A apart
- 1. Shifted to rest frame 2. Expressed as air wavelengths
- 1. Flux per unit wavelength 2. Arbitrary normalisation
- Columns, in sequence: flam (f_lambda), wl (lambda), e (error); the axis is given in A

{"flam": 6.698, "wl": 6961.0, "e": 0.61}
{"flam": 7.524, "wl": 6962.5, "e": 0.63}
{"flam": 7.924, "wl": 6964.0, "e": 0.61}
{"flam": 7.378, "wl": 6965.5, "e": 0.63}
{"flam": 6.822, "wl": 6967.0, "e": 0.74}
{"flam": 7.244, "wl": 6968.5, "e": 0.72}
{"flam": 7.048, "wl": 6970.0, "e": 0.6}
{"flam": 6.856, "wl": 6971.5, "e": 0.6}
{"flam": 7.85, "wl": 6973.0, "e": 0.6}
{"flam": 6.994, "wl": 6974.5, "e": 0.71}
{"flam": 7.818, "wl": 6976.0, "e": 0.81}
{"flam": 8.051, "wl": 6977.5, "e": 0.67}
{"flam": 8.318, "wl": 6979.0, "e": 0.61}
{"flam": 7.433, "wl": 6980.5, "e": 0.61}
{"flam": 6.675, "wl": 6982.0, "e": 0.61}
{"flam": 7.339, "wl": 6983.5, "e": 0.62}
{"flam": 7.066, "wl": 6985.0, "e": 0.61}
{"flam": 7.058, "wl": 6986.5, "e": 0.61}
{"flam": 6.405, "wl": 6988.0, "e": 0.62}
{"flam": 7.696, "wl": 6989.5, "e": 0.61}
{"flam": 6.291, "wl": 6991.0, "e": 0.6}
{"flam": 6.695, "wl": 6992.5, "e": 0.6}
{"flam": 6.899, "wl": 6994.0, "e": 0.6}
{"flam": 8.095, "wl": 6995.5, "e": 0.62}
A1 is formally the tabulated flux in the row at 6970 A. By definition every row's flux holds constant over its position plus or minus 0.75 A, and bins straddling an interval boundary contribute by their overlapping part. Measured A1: 7.048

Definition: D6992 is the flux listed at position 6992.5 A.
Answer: 6.695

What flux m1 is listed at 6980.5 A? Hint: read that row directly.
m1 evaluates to 7.433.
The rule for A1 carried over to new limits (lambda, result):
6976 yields 7.818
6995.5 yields 8.095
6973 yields 7.85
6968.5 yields 7.244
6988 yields 6.405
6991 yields 6.291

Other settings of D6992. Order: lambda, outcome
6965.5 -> 7.378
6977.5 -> 8.051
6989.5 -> 7.696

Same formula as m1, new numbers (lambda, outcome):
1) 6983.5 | 7.339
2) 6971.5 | 6.856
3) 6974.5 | 6.994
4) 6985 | 7.066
